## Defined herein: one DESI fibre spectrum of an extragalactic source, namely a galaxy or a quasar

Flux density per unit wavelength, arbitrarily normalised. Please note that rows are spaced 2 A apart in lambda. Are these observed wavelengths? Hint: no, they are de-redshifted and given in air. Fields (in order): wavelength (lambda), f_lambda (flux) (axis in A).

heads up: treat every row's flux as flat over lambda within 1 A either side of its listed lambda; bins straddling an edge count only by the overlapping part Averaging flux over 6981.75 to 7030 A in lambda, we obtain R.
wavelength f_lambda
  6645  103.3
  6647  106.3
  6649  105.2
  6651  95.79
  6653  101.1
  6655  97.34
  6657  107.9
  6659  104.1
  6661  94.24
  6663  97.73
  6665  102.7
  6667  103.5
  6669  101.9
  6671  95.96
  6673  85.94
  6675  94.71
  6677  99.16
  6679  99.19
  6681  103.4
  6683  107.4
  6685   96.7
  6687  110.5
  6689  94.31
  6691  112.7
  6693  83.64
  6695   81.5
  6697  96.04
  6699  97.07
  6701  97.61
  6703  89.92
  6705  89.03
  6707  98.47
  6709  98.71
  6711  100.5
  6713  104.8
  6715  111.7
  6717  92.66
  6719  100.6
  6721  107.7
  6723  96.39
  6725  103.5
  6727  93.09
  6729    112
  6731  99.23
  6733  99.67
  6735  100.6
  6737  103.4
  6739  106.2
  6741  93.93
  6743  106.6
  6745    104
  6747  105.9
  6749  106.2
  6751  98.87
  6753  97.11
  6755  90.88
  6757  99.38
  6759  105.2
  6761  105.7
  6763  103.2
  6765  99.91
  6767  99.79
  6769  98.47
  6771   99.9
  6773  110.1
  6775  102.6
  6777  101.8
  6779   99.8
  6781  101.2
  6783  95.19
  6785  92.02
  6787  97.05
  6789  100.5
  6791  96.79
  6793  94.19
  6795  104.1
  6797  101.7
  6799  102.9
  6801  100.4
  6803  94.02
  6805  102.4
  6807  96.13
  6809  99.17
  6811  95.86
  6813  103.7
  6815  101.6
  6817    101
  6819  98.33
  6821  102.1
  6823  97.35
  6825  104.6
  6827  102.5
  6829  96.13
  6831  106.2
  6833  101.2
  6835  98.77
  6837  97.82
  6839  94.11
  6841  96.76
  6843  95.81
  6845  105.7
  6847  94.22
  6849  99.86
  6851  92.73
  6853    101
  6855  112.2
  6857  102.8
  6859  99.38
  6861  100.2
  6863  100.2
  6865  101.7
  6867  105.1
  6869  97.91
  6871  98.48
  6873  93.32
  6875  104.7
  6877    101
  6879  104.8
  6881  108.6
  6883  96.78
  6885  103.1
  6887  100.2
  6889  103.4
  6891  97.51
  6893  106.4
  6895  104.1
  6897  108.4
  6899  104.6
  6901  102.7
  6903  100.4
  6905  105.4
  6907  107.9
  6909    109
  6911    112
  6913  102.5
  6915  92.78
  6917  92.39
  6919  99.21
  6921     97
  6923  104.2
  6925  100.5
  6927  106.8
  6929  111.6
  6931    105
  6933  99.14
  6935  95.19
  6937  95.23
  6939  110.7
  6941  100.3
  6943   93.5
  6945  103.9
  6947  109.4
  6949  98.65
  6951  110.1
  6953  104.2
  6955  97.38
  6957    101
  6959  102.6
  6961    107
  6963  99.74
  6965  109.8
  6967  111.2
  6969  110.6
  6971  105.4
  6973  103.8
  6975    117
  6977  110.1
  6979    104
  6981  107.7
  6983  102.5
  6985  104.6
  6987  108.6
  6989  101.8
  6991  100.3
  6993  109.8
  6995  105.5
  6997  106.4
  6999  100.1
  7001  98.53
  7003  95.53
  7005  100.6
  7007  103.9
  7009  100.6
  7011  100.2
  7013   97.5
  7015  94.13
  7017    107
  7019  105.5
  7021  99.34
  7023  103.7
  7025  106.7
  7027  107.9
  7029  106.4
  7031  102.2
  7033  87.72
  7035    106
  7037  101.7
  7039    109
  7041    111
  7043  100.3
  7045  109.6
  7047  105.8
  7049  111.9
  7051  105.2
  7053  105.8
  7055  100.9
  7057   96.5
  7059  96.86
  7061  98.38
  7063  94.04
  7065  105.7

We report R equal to 103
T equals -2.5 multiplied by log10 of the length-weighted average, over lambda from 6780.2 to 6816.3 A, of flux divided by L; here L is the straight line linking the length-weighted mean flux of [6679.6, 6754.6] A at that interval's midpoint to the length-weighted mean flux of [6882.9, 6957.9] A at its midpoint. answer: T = 0.02 mag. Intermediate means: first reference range 100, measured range 98.8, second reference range 103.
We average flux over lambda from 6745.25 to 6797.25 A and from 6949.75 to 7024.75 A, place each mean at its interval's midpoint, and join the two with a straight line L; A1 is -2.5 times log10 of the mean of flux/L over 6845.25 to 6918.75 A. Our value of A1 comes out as 0.00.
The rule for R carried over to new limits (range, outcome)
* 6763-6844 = 99.6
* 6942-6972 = 104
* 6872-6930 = 103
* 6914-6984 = 103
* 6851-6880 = 101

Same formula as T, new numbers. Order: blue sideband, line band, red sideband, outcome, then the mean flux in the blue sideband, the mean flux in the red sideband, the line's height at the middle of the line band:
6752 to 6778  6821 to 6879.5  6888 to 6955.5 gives 0.02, 101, 103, 102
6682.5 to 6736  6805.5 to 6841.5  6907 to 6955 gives 0.01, 99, 102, 101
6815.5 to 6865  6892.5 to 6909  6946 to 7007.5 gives -0.03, 100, 105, 102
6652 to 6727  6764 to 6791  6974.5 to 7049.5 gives 0.00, 98.8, 104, 100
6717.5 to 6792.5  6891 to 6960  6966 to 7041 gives 0.00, 101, 104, 103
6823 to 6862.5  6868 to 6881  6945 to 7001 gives 0.01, 100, 105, 101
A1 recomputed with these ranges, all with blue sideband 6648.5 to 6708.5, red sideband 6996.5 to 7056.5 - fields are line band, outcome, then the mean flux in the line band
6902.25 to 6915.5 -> -0.04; 105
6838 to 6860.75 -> 0.01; 99.5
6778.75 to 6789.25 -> 0.03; 97.3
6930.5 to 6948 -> 0.01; 101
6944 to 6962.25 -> -0.02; 104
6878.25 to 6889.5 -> -0.02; 103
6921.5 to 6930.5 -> -0.04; 105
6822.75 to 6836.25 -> -0.01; 101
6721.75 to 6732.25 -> -0.02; 101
